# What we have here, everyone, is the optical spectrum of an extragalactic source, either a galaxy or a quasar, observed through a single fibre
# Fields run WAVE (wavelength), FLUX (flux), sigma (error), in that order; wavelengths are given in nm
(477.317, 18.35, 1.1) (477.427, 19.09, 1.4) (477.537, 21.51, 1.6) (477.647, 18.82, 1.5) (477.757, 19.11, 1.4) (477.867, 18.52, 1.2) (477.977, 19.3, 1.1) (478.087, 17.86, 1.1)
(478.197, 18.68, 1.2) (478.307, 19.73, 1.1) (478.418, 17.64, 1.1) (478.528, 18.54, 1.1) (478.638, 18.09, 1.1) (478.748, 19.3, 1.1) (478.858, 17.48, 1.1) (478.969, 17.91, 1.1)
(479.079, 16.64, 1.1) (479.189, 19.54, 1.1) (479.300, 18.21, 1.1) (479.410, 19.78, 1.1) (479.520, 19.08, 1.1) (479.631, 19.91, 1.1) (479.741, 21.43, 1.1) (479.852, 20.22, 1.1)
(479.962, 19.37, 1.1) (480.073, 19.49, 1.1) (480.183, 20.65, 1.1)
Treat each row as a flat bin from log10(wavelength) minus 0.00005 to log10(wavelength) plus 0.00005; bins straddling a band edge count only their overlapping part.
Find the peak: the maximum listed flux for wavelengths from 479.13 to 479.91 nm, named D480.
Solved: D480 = 21.43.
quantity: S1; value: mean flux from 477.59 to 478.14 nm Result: 18.7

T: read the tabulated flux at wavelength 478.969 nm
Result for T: 17.91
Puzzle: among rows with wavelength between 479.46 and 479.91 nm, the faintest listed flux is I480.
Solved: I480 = 19.08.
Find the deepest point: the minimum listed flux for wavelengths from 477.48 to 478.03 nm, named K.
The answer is 18.52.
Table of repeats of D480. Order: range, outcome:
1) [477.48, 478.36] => 21.51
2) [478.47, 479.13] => 19.3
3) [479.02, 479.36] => 19.54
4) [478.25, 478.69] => 19.73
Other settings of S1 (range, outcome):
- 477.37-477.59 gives 20.3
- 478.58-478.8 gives 18.7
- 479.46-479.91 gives 20.2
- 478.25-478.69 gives 18.5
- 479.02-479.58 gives 18.7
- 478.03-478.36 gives 18.8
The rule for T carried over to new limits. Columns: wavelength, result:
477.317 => 18.35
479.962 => 19.37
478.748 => 19.3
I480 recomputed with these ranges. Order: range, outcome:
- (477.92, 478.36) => 17.86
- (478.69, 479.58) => 16.64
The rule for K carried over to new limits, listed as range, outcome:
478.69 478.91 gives 17.48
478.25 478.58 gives 17.64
